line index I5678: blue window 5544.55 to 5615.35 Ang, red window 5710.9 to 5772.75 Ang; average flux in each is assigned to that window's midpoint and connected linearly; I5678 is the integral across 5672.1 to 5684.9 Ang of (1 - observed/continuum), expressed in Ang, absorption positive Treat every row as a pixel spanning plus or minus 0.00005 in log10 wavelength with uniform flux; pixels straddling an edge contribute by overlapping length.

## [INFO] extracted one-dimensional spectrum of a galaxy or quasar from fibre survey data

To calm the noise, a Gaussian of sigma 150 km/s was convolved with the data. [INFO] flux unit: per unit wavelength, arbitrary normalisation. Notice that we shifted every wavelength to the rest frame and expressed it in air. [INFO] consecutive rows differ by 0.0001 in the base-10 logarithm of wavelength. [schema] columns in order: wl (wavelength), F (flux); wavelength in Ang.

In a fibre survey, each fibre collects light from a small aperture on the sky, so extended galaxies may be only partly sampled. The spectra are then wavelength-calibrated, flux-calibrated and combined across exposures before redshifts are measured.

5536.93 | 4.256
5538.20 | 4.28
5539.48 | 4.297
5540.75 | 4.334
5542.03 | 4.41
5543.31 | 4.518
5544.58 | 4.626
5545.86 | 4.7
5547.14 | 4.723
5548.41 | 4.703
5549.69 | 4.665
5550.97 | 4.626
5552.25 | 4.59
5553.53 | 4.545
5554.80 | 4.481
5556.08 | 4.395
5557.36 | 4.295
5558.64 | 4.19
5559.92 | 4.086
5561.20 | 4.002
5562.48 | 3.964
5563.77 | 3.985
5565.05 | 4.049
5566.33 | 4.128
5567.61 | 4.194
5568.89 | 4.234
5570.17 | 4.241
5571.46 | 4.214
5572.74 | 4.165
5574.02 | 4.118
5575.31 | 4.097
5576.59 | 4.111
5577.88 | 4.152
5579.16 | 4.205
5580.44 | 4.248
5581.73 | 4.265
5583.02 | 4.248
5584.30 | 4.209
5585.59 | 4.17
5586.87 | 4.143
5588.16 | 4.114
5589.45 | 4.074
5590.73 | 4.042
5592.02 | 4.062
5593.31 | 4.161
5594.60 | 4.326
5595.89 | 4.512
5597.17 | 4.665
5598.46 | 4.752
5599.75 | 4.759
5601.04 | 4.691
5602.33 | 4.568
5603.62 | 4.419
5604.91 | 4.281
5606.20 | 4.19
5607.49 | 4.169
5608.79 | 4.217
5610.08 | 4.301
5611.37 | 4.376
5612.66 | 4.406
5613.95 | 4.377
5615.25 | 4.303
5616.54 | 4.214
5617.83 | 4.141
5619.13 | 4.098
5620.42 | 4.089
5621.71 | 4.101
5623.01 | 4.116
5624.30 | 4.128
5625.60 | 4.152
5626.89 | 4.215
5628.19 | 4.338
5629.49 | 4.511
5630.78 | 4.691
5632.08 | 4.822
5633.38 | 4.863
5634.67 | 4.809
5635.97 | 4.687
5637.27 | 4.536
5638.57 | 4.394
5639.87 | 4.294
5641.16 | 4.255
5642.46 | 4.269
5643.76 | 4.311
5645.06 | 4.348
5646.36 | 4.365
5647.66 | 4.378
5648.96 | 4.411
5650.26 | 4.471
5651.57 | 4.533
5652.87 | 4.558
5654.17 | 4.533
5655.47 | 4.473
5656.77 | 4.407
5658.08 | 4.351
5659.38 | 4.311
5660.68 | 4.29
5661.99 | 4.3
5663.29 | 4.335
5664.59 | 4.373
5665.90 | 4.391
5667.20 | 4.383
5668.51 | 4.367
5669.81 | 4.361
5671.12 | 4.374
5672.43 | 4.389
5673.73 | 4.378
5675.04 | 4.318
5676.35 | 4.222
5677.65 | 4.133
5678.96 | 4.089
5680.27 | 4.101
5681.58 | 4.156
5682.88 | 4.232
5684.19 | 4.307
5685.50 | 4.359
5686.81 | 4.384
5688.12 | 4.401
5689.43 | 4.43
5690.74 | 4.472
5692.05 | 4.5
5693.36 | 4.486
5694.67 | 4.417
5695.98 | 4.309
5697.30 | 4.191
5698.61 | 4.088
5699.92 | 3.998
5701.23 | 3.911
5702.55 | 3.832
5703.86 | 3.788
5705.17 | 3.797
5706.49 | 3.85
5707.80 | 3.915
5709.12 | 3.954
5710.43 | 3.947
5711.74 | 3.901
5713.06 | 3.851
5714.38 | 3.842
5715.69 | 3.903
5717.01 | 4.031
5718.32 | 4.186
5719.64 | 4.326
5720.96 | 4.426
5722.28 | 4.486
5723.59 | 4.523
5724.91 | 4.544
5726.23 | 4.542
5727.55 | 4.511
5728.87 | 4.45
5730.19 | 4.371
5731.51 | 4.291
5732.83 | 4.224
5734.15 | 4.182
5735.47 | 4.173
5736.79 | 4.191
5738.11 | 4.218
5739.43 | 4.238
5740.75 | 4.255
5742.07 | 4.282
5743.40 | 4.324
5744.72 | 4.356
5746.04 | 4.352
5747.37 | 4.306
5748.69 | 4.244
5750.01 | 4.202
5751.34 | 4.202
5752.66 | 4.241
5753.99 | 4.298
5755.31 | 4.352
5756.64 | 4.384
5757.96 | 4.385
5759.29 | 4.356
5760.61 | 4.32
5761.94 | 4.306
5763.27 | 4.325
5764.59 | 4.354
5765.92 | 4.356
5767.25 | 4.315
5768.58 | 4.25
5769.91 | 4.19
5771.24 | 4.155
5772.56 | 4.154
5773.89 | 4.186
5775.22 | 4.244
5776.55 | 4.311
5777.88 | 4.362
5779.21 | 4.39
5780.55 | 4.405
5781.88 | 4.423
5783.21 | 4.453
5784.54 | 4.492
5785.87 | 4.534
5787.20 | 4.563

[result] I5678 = 0.2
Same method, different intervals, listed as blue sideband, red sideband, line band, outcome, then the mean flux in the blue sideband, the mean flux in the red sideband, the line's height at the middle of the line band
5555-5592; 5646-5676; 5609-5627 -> 0.3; 4.16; 4.39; 4.28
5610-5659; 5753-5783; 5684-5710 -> 1.1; 4.39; 4.31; 4.35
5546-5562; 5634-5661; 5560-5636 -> 2.7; 4.45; 4.43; 4.44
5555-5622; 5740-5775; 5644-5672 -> -0.9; 4.24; 4.29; 4.26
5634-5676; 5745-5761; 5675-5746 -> 2.3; 4.4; 4.31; 4.35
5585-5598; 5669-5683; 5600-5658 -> -1.9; 4.24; 4.25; 4.24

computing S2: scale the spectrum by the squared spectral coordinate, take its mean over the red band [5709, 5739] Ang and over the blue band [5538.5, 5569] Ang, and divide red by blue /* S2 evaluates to 1.0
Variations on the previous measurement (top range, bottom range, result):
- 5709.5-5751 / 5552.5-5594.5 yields 1.07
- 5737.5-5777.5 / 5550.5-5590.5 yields 1.09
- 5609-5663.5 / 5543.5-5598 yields 1.05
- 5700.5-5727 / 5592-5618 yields 0.97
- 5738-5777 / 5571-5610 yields 1.06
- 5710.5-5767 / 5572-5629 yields 1.05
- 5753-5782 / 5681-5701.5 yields 1.03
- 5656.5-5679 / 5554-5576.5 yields 1.08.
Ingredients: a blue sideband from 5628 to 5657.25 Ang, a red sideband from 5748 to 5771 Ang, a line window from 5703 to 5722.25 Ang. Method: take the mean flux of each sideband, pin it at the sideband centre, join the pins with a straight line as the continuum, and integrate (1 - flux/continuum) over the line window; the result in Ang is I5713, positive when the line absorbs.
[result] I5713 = 1.7 Ang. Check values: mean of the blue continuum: 4.49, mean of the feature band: 3.99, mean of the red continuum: 4.3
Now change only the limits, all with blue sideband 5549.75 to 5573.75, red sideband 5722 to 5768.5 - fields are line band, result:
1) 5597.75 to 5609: -0.50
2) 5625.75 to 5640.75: -0.91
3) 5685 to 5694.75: -0.29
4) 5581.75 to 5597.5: 0.16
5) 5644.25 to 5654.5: -0.38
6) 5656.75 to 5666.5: -0.11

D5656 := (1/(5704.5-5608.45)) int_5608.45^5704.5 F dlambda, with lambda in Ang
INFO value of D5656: 4.33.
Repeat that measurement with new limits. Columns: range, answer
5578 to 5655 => 4.35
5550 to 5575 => 4.24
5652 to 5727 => 4.24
